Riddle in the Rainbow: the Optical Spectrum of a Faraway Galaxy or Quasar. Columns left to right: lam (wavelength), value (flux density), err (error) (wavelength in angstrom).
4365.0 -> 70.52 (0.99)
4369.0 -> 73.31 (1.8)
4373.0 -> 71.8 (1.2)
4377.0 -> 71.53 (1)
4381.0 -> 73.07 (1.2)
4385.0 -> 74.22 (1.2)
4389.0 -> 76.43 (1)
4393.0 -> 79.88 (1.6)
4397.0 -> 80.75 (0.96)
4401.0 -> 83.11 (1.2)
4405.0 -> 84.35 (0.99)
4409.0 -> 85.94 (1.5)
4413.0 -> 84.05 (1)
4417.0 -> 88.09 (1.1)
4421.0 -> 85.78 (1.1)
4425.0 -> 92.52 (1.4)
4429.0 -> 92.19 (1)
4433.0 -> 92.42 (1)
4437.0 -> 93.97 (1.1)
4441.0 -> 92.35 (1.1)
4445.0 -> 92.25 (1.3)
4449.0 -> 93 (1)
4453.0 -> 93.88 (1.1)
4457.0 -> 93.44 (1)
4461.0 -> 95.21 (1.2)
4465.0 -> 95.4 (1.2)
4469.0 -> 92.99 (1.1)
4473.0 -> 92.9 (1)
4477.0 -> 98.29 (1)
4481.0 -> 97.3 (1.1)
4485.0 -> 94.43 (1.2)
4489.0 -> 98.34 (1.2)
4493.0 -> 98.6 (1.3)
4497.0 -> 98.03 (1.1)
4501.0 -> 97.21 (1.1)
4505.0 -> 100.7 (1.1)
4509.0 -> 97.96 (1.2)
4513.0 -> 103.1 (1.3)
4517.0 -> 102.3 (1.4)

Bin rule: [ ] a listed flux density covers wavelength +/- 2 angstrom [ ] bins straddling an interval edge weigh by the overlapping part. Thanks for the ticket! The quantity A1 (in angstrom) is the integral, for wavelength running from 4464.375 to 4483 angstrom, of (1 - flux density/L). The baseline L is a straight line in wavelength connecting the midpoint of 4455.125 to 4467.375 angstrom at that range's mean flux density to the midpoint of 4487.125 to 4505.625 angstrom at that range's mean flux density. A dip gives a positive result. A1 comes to 0.1 angstrom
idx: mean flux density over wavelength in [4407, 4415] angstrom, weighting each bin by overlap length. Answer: 85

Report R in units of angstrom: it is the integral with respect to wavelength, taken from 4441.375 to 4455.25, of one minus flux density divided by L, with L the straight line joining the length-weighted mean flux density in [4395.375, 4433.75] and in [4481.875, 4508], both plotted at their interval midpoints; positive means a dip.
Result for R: -0.2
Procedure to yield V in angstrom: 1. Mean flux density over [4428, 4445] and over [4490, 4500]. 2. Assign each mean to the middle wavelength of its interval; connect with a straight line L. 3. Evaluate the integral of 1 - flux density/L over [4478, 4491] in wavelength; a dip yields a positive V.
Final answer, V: 0.05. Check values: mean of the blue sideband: 92.7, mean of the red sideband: 98.2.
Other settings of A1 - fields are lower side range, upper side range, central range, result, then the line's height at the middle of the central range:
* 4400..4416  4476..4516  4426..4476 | -1.1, 91.4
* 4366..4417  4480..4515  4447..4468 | -0.7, 90.9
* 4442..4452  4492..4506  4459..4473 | 0.1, 94.8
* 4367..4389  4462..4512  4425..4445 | -1.7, 85.6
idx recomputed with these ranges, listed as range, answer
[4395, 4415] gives 83.6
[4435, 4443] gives 93.2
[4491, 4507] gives 98.6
